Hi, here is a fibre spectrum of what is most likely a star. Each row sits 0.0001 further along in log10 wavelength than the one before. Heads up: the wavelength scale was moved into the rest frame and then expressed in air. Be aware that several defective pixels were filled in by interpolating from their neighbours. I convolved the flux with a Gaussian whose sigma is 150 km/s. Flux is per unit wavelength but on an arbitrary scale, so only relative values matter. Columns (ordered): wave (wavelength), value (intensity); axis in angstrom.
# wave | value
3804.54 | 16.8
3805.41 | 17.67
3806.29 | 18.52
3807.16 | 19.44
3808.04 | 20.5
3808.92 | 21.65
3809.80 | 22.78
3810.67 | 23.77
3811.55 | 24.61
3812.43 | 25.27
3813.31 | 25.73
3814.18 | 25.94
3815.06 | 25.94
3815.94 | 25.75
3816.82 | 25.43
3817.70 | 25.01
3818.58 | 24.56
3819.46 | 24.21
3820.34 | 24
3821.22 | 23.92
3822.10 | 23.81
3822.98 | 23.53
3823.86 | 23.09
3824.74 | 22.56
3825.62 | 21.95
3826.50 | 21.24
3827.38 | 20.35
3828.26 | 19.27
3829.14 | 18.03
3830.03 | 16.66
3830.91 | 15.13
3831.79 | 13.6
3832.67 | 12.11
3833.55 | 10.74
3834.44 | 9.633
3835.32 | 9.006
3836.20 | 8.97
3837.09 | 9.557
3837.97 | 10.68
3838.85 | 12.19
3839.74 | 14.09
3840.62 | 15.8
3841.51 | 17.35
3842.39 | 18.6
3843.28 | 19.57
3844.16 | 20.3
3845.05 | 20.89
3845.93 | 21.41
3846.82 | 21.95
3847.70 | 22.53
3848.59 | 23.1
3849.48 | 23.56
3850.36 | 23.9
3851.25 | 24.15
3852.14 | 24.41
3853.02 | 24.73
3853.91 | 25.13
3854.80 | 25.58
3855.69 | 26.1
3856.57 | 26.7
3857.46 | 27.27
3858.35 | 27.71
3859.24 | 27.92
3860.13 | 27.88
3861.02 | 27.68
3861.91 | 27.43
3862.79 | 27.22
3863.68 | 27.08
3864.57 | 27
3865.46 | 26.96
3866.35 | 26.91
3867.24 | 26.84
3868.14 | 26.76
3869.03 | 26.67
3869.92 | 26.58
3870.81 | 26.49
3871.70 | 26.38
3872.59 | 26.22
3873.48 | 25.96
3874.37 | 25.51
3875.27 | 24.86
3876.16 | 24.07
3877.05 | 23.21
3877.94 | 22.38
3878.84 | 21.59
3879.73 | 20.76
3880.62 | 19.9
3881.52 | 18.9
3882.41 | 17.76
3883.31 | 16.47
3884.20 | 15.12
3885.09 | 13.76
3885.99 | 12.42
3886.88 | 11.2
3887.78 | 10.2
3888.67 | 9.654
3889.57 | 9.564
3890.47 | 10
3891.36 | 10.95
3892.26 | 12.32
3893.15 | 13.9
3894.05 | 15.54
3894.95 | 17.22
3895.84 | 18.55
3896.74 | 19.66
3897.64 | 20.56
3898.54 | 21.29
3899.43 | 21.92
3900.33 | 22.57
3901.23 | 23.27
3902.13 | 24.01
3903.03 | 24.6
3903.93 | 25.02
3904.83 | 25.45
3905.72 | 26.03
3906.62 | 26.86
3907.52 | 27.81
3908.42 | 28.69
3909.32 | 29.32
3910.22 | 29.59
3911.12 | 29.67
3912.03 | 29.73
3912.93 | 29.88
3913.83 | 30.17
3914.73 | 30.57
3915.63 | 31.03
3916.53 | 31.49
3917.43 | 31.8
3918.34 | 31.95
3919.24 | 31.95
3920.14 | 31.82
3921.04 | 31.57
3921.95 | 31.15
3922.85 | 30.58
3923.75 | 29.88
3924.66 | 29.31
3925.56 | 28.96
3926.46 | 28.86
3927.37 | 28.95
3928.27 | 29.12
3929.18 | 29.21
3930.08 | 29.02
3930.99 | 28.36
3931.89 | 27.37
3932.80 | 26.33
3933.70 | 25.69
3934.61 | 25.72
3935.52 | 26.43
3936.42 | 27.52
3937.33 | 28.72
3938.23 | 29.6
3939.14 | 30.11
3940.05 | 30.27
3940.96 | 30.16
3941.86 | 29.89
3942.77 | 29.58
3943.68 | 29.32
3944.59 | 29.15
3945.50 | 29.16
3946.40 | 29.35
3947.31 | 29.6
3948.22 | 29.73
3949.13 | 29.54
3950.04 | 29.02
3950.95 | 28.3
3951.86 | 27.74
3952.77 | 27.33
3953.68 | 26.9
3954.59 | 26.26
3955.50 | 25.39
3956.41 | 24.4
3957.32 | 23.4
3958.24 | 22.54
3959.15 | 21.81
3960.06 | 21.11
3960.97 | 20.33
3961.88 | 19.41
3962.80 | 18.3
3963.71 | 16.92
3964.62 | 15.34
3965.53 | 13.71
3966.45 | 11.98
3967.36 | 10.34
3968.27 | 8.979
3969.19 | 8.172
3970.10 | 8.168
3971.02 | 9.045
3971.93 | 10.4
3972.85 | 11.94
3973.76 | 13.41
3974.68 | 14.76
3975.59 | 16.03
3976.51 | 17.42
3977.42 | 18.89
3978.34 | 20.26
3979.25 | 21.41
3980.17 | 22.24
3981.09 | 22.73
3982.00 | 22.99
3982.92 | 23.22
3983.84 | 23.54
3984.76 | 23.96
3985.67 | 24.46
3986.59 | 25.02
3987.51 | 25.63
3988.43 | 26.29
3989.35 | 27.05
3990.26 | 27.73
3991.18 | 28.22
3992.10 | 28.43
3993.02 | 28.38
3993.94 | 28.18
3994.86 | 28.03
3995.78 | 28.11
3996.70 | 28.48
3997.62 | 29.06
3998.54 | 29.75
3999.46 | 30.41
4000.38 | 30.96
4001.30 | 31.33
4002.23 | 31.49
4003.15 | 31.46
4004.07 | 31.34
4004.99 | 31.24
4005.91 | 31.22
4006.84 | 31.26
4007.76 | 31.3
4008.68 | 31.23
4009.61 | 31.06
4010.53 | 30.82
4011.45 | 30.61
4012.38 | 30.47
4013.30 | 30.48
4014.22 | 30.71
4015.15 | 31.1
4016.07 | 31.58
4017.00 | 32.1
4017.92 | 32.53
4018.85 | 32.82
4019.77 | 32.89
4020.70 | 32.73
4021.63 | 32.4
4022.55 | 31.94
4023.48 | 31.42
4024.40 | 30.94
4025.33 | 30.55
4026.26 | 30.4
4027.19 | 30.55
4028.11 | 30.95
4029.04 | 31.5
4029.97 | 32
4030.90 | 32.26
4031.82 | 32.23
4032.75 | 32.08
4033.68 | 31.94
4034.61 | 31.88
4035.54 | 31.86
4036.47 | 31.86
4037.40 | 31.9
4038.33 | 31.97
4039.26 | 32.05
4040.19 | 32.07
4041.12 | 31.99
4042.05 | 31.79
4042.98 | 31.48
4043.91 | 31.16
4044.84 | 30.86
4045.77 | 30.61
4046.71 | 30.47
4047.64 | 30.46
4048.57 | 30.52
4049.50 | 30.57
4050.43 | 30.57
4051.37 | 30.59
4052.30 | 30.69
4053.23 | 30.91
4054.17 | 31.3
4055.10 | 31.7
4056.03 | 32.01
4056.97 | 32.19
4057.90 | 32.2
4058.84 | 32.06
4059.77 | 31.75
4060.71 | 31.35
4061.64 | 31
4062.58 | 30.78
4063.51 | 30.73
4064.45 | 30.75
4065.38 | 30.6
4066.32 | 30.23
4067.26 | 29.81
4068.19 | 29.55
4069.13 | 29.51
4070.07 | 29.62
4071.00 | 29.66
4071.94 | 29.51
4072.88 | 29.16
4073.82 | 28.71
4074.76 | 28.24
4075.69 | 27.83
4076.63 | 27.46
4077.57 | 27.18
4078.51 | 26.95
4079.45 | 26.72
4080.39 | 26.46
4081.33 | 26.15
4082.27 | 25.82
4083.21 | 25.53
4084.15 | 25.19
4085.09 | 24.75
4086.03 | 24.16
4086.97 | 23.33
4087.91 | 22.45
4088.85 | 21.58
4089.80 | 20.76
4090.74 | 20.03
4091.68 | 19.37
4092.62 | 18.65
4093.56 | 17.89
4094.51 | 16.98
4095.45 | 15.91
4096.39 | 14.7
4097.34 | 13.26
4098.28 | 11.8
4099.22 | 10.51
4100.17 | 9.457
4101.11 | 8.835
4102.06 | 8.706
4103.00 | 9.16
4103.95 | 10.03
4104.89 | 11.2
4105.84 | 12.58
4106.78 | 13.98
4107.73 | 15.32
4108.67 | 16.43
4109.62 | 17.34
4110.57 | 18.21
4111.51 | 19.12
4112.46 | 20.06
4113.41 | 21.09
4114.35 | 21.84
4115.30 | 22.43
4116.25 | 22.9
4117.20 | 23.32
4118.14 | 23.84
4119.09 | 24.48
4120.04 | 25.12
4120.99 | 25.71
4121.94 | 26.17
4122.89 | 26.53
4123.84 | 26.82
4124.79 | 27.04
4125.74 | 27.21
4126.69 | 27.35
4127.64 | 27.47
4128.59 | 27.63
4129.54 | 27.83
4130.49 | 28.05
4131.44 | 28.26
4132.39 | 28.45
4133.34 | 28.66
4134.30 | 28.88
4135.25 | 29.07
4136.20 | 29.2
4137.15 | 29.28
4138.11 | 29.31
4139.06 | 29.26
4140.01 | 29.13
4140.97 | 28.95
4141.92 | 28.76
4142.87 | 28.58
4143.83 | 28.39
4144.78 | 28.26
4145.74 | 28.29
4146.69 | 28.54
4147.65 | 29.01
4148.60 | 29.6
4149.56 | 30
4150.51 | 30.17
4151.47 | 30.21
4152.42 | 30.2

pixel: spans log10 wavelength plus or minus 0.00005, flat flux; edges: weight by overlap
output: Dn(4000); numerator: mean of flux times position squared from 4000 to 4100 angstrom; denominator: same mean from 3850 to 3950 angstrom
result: 1.23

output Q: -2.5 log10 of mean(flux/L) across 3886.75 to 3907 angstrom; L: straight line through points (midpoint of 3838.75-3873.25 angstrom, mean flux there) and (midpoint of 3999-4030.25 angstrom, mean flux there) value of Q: 0.383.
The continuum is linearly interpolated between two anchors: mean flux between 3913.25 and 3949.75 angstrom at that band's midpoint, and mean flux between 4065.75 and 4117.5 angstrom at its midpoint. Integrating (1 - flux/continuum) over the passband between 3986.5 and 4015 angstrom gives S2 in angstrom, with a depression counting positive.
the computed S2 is -4.2 angstrom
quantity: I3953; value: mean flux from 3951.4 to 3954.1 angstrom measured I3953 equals 27.3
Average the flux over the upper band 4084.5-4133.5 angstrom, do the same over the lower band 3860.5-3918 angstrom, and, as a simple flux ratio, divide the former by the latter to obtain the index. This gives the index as 0.9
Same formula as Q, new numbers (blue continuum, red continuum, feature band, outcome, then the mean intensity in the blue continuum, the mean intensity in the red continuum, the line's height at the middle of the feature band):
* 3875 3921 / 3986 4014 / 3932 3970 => 0.07 mag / 22.2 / 29.5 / 26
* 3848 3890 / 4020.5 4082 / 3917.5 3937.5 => -0.15 mag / 22.9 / 30.6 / 25.4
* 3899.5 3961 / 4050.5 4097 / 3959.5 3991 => 0.44 mag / 28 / 26.9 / 27.7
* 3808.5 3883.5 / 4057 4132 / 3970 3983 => 0.32 mag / 22.1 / 23.3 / 22.8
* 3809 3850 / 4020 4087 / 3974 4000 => 0.11 mag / 19.8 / 30.2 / 27.1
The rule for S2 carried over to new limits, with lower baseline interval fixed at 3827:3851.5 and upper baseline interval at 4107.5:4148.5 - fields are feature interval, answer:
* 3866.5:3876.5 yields -4.61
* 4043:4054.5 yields -3.62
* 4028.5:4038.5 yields -3.94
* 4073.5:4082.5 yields -1.06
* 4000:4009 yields -3.80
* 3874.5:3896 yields 2.20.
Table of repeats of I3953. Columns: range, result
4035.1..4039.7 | 31.9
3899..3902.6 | 22.9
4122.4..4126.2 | 26.9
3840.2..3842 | 16.6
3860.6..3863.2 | 27.5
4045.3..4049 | 30.5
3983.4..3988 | 24.5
